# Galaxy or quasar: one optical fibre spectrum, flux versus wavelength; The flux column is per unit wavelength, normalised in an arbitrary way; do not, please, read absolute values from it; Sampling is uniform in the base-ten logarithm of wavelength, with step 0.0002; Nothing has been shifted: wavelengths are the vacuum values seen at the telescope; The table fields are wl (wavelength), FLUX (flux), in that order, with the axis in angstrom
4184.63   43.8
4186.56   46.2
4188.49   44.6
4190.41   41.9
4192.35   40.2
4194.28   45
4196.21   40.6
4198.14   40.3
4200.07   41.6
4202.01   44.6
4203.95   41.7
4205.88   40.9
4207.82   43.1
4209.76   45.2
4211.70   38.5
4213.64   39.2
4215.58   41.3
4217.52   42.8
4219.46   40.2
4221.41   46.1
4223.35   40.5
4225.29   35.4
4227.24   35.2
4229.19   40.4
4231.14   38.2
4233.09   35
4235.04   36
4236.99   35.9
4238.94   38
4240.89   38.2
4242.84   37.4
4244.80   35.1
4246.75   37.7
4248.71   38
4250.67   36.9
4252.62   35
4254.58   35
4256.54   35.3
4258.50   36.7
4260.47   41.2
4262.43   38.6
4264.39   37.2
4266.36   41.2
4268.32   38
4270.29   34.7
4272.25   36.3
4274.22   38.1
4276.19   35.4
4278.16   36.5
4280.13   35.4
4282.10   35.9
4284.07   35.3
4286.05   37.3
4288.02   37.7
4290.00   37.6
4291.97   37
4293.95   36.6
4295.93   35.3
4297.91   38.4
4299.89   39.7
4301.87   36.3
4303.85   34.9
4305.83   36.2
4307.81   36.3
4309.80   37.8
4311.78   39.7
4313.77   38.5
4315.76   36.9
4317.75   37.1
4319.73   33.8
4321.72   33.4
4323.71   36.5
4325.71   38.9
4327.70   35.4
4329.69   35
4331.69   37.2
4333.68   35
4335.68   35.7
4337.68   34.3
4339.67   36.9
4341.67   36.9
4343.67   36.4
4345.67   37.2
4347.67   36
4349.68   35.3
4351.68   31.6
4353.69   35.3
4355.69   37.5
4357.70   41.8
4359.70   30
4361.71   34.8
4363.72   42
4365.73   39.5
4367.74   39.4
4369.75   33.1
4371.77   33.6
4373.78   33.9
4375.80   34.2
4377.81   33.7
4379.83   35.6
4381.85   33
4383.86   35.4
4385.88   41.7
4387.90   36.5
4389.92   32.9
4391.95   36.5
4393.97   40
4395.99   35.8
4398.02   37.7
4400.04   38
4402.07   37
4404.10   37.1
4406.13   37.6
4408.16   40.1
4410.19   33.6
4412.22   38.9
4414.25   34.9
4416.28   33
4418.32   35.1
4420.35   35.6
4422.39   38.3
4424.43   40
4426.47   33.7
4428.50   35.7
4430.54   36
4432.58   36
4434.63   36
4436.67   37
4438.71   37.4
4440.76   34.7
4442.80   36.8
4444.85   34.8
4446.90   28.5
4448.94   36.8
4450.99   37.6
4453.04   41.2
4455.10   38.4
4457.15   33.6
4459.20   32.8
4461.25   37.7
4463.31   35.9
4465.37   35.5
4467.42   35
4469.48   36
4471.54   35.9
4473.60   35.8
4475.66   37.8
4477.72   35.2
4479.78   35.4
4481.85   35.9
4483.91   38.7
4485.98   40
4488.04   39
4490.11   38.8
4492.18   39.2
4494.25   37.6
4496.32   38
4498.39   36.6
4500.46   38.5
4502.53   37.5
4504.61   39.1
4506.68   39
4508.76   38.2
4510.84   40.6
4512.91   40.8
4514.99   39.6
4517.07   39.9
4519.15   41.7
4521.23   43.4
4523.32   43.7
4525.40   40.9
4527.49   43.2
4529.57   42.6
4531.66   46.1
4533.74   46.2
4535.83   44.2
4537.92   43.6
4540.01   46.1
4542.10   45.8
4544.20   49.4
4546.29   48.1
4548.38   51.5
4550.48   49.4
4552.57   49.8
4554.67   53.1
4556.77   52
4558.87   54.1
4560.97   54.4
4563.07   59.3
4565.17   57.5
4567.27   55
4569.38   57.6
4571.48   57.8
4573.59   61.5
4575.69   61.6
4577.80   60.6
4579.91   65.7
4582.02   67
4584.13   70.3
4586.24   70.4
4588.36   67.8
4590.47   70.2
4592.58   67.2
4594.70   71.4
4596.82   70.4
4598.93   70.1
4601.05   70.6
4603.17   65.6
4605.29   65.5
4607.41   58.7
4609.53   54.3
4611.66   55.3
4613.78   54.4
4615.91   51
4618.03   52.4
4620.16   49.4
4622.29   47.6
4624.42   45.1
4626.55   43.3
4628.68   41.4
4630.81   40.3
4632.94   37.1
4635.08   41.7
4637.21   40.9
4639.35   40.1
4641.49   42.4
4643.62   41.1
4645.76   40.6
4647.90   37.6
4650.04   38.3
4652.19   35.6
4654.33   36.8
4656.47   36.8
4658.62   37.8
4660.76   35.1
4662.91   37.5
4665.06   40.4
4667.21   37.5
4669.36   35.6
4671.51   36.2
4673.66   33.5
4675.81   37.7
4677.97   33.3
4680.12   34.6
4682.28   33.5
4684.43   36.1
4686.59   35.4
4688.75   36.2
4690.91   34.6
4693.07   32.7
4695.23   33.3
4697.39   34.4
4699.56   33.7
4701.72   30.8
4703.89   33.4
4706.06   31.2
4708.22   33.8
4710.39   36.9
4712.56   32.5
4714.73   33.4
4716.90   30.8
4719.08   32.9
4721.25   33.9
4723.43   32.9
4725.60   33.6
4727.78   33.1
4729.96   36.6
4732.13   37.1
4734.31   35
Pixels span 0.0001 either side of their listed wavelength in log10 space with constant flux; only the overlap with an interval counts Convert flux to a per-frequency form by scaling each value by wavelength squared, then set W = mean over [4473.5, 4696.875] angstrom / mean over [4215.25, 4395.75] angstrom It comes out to 1.4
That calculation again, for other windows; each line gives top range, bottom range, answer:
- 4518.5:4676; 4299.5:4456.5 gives 1.52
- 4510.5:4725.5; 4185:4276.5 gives 1.39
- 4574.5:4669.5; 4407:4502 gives 1.51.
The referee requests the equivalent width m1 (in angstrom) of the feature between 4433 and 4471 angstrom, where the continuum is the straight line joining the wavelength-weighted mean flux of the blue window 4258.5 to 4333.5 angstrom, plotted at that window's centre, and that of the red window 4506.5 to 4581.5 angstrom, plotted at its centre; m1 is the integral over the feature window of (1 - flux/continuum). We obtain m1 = 7.49 angstrom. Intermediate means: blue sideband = 36.9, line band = 35.9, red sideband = 49.3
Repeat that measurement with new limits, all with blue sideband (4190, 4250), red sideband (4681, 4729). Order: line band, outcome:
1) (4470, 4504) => -1.1 angstrom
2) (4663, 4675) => -0.9 angstrom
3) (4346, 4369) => 0.8 angstrom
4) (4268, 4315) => 2.4 angstrom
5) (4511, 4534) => -4.1 angstrom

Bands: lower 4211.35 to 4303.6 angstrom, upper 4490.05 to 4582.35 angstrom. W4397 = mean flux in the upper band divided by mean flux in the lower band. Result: 1.26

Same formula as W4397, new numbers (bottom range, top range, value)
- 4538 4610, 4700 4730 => 0.56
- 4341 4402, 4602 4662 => 1.25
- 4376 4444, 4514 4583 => 1.39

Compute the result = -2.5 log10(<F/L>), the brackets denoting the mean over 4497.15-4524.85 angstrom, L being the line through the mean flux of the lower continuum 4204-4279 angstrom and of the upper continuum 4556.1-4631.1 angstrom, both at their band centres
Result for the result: 0.33 mag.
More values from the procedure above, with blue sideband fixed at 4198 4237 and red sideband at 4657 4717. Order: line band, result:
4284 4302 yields 0.06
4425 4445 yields 0.05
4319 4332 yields 0.09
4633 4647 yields -0.16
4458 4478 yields 0.05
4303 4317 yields 0.05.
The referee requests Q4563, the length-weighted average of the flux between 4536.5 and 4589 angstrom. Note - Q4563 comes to 56.2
